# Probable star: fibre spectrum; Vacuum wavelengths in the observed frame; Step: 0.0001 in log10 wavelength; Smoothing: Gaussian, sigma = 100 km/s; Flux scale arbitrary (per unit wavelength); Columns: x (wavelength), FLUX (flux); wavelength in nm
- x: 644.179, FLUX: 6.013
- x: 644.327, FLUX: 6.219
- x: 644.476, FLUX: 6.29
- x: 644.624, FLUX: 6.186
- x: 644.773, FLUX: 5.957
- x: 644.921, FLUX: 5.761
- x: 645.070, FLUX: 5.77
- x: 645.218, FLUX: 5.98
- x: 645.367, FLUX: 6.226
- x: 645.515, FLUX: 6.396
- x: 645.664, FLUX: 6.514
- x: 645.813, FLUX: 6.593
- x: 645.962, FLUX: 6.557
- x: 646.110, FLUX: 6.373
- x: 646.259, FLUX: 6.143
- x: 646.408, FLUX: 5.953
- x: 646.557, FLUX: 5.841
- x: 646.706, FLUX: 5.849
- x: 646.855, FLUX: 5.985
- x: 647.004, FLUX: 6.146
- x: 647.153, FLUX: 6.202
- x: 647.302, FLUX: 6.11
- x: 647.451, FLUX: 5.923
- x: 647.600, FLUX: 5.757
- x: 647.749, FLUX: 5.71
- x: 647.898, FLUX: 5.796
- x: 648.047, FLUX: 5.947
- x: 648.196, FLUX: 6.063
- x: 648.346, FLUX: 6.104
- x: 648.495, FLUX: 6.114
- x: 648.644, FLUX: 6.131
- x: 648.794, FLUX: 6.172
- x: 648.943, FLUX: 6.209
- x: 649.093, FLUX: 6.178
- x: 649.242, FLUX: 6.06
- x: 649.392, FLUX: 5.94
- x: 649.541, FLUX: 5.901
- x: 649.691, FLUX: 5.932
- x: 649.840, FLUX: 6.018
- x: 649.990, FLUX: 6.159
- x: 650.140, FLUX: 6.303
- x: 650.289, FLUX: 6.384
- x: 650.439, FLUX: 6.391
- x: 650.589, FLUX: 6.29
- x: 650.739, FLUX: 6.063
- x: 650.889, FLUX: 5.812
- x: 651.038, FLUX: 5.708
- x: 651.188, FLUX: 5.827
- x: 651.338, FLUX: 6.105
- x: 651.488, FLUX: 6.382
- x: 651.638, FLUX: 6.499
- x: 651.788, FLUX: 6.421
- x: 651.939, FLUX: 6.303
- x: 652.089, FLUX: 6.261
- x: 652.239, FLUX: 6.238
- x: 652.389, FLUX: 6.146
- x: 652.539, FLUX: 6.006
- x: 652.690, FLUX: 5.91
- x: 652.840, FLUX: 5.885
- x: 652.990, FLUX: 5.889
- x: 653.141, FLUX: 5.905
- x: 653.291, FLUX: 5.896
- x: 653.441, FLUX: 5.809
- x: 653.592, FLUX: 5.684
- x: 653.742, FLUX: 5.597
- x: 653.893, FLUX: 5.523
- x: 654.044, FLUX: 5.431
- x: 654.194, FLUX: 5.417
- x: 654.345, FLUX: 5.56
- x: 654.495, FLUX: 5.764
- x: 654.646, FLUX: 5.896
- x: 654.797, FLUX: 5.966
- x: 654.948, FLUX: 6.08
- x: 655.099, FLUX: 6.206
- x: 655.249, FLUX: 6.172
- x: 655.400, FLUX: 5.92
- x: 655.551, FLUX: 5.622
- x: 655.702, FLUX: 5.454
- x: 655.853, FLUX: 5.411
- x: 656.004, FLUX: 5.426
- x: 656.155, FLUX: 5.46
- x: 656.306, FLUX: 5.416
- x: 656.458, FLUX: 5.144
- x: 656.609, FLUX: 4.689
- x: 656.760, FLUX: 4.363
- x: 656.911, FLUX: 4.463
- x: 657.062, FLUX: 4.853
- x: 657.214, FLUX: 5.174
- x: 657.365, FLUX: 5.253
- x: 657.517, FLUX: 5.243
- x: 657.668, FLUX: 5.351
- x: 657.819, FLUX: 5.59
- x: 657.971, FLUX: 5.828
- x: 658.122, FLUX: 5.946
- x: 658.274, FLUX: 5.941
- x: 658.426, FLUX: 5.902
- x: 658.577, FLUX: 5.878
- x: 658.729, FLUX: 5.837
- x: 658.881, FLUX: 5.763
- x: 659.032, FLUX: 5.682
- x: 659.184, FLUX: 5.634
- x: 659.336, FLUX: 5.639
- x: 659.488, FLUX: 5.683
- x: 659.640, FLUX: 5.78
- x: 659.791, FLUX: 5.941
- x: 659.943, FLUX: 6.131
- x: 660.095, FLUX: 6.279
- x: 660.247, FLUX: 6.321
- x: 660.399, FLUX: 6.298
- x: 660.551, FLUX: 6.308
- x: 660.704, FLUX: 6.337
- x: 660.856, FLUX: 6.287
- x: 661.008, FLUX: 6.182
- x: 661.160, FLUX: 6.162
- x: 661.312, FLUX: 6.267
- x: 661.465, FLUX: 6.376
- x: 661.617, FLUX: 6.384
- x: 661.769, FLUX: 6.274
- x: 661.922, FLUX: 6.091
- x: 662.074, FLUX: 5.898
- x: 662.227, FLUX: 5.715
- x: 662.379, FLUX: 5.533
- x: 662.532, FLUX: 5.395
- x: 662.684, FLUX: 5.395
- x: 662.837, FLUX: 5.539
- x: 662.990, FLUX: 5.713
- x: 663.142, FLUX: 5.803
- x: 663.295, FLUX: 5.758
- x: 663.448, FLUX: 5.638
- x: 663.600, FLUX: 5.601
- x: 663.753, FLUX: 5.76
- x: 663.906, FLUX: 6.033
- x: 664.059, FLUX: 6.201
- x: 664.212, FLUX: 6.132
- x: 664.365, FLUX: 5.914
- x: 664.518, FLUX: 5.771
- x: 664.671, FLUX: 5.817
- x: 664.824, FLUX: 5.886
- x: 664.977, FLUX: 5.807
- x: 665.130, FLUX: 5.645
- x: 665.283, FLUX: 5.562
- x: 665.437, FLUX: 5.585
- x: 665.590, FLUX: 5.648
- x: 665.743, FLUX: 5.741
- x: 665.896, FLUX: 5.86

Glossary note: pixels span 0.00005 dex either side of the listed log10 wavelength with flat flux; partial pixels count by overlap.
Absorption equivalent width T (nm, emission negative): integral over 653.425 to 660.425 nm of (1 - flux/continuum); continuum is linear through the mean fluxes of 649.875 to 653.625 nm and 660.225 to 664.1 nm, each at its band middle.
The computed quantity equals 0.47 nm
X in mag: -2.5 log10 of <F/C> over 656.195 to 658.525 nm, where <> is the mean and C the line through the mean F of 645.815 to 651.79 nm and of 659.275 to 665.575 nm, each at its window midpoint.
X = 0.13 mag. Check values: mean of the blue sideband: 6.09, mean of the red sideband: 5.92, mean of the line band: 5.29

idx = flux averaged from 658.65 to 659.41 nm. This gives 5.71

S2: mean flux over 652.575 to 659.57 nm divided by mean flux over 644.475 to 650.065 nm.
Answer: 0.9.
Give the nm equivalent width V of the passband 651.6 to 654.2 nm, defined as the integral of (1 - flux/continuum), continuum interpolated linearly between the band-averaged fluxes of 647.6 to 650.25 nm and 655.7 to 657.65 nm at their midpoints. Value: -0.18 nm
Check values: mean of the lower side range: 6.04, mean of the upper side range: 5.1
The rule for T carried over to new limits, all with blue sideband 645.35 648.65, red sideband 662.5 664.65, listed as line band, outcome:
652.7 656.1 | 0.12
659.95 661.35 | -0.10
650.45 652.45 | -0.05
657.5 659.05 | 0.04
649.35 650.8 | -0.02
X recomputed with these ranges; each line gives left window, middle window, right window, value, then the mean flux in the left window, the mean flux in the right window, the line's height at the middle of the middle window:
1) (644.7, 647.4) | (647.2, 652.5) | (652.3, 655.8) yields -0.02 mag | 6.13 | 5.81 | 5.98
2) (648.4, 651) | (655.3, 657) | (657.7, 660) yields 0.13 mag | 6.12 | 5.8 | 5.89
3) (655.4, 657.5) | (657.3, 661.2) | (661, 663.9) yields -0.08 mag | 5.16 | 5.86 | 5.49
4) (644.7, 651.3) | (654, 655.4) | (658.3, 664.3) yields 0.03 mag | 6.07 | 5.94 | 6.01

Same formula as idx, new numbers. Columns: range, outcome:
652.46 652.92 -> 5.94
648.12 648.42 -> 6.07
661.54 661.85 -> 6.33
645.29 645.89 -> 6.42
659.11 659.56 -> 5.65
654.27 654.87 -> 5.8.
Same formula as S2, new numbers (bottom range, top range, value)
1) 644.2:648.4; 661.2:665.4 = 0.96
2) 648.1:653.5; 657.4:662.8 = 0.97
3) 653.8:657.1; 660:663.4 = 1.10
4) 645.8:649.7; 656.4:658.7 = 0.88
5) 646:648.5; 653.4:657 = 0.92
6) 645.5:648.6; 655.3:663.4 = 0.94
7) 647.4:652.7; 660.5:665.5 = 0.97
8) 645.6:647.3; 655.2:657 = 0.85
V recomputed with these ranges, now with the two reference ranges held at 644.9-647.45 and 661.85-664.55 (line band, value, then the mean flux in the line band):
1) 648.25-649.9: 0.00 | 6.07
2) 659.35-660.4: -0.03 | 6.02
